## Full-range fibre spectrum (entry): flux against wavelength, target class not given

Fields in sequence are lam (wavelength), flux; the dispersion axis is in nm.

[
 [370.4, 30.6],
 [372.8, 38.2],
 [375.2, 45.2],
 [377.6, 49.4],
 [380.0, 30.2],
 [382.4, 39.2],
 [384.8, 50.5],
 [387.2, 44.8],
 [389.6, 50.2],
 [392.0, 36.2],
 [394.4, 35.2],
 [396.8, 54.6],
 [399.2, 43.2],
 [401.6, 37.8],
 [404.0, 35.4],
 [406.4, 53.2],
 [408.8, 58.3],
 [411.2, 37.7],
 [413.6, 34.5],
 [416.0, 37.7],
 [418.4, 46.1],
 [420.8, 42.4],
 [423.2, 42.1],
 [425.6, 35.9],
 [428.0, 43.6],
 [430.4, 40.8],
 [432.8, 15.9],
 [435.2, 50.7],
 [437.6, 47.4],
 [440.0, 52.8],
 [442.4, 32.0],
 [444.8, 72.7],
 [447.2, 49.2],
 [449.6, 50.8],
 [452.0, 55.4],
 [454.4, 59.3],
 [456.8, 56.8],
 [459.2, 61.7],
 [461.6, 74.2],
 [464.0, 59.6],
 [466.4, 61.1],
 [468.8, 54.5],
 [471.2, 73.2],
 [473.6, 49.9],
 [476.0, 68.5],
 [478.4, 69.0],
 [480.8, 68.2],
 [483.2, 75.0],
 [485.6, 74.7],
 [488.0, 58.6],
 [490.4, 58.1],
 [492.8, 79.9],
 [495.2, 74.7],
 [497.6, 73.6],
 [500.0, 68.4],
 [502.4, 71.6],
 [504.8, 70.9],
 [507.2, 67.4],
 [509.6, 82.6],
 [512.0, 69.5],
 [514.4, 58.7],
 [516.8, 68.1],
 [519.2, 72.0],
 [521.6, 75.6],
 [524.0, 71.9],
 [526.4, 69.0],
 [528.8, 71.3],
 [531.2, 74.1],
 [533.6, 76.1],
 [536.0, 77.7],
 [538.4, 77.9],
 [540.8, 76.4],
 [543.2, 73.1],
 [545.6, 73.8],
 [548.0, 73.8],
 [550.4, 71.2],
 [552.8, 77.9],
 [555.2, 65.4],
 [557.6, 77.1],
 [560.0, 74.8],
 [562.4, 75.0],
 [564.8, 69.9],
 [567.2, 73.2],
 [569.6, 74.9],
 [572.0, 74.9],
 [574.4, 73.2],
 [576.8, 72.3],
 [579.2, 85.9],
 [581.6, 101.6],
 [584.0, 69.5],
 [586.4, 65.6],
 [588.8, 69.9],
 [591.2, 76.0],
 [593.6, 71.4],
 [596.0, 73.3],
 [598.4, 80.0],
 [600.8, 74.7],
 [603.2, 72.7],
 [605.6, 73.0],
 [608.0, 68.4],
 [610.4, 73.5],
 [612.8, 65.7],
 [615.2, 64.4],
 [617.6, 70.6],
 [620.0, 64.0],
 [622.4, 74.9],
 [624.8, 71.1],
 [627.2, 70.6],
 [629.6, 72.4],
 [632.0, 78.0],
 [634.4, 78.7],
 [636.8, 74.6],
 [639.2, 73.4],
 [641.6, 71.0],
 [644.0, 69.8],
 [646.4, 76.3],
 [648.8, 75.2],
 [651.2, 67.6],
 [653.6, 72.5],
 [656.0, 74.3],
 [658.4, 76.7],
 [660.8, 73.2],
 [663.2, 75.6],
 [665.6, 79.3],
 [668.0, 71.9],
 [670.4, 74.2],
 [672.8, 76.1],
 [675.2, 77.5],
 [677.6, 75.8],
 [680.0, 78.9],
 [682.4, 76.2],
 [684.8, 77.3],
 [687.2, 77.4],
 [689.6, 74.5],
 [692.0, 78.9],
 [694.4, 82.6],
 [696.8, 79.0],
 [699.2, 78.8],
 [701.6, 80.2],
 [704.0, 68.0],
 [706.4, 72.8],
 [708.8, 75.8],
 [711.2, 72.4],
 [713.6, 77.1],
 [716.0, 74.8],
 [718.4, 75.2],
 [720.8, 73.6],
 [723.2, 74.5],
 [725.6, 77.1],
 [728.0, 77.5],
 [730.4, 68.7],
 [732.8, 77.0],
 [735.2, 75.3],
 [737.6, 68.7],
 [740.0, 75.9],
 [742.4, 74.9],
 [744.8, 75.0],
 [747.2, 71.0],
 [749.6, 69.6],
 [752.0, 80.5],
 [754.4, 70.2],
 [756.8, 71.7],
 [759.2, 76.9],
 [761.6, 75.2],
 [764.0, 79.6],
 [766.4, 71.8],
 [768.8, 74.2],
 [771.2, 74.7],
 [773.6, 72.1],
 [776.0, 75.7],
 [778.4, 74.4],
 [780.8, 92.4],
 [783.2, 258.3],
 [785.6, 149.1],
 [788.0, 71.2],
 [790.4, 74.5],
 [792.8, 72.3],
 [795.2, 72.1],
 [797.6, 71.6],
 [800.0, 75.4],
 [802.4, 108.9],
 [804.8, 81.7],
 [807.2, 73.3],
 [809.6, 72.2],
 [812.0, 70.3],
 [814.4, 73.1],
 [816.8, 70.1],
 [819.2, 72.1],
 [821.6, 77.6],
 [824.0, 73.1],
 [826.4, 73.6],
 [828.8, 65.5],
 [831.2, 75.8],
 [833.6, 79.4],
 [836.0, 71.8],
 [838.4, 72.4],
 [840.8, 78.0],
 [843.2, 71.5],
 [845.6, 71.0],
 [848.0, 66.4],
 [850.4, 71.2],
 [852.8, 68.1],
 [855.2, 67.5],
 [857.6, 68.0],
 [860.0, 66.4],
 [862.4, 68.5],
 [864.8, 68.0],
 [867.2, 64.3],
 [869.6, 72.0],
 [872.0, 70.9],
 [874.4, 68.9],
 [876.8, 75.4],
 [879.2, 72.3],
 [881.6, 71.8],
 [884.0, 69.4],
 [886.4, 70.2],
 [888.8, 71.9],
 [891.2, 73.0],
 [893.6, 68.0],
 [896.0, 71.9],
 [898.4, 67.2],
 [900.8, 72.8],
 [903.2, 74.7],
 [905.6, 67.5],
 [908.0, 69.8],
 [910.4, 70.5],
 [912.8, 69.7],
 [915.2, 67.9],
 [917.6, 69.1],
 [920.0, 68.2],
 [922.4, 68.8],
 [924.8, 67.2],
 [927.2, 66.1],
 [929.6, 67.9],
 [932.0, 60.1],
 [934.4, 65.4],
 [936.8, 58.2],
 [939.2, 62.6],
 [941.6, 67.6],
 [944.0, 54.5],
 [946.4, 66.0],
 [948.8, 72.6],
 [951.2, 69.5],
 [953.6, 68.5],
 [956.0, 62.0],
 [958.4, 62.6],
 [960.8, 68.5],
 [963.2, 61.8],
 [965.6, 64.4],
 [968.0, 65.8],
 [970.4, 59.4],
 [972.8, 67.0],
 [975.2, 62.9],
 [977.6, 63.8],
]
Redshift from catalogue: 0.193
